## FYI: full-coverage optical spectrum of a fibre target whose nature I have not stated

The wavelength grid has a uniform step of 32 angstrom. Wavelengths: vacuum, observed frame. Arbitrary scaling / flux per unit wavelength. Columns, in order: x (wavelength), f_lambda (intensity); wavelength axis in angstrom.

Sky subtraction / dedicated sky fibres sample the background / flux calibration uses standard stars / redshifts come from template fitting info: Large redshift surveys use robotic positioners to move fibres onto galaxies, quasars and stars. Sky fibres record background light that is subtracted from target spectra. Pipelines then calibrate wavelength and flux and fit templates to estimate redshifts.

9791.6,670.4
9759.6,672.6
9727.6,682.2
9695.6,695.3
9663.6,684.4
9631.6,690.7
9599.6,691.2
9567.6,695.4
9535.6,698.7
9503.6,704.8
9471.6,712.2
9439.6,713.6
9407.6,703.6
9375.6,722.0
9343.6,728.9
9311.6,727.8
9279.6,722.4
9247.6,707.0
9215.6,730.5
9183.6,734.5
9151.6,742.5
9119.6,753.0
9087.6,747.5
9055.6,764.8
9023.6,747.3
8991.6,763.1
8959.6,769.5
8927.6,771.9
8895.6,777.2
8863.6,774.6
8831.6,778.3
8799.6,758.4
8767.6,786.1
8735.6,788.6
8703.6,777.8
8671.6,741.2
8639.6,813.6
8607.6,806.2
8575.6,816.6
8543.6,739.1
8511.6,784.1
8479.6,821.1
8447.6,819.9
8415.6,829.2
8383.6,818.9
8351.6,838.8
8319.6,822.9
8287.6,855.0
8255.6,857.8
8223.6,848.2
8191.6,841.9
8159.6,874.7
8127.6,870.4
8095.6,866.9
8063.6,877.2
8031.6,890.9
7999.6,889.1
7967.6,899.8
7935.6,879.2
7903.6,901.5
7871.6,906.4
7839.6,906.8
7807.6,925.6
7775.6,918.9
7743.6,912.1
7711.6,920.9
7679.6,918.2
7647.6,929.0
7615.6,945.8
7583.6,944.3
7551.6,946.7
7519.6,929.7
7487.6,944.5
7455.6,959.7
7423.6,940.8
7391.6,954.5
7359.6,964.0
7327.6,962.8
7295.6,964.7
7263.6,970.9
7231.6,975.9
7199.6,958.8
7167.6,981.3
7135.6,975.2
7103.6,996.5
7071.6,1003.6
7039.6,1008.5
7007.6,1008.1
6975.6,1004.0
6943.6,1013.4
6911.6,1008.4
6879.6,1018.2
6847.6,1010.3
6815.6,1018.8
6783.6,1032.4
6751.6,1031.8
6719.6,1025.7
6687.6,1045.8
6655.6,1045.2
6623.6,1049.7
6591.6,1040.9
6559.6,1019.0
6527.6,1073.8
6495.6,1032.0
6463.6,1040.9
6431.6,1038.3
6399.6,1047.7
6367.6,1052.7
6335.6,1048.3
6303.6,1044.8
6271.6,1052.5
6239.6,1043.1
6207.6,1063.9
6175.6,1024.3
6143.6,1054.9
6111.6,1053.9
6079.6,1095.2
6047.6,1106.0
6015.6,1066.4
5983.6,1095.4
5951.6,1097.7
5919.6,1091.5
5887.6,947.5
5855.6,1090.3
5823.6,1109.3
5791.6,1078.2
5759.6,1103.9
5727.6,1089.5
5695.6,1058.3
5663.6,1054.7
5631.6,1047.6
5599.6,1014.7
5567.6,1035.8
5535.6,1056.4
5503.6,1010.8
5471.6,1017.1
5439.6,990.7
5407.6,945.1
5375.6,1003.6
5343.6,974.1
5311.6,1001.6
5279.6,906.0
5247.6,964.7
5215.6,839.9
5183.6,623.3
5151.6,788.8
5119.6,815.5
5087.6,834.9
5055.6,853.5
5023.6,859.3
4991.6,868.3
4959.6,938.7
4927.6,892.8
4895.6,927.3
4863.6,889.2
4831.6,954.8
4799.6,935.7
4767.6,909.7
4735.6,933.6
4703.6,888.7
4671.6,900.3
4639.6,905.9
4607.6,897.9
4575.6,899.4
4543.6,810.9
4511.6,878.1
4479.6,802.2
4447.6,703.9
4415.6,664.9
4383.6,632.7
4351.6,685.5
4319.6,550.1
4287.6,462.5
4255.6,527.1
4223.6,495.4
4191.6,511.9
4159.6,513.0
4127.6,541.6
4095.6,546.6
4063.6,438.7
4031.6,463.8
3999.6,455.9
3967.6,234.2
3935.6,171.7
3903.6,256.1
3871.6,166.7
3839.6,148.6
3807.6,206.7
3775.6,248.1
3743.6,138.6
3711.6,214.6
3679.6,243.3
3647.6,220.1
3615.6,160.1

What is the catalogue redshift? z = 0.000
